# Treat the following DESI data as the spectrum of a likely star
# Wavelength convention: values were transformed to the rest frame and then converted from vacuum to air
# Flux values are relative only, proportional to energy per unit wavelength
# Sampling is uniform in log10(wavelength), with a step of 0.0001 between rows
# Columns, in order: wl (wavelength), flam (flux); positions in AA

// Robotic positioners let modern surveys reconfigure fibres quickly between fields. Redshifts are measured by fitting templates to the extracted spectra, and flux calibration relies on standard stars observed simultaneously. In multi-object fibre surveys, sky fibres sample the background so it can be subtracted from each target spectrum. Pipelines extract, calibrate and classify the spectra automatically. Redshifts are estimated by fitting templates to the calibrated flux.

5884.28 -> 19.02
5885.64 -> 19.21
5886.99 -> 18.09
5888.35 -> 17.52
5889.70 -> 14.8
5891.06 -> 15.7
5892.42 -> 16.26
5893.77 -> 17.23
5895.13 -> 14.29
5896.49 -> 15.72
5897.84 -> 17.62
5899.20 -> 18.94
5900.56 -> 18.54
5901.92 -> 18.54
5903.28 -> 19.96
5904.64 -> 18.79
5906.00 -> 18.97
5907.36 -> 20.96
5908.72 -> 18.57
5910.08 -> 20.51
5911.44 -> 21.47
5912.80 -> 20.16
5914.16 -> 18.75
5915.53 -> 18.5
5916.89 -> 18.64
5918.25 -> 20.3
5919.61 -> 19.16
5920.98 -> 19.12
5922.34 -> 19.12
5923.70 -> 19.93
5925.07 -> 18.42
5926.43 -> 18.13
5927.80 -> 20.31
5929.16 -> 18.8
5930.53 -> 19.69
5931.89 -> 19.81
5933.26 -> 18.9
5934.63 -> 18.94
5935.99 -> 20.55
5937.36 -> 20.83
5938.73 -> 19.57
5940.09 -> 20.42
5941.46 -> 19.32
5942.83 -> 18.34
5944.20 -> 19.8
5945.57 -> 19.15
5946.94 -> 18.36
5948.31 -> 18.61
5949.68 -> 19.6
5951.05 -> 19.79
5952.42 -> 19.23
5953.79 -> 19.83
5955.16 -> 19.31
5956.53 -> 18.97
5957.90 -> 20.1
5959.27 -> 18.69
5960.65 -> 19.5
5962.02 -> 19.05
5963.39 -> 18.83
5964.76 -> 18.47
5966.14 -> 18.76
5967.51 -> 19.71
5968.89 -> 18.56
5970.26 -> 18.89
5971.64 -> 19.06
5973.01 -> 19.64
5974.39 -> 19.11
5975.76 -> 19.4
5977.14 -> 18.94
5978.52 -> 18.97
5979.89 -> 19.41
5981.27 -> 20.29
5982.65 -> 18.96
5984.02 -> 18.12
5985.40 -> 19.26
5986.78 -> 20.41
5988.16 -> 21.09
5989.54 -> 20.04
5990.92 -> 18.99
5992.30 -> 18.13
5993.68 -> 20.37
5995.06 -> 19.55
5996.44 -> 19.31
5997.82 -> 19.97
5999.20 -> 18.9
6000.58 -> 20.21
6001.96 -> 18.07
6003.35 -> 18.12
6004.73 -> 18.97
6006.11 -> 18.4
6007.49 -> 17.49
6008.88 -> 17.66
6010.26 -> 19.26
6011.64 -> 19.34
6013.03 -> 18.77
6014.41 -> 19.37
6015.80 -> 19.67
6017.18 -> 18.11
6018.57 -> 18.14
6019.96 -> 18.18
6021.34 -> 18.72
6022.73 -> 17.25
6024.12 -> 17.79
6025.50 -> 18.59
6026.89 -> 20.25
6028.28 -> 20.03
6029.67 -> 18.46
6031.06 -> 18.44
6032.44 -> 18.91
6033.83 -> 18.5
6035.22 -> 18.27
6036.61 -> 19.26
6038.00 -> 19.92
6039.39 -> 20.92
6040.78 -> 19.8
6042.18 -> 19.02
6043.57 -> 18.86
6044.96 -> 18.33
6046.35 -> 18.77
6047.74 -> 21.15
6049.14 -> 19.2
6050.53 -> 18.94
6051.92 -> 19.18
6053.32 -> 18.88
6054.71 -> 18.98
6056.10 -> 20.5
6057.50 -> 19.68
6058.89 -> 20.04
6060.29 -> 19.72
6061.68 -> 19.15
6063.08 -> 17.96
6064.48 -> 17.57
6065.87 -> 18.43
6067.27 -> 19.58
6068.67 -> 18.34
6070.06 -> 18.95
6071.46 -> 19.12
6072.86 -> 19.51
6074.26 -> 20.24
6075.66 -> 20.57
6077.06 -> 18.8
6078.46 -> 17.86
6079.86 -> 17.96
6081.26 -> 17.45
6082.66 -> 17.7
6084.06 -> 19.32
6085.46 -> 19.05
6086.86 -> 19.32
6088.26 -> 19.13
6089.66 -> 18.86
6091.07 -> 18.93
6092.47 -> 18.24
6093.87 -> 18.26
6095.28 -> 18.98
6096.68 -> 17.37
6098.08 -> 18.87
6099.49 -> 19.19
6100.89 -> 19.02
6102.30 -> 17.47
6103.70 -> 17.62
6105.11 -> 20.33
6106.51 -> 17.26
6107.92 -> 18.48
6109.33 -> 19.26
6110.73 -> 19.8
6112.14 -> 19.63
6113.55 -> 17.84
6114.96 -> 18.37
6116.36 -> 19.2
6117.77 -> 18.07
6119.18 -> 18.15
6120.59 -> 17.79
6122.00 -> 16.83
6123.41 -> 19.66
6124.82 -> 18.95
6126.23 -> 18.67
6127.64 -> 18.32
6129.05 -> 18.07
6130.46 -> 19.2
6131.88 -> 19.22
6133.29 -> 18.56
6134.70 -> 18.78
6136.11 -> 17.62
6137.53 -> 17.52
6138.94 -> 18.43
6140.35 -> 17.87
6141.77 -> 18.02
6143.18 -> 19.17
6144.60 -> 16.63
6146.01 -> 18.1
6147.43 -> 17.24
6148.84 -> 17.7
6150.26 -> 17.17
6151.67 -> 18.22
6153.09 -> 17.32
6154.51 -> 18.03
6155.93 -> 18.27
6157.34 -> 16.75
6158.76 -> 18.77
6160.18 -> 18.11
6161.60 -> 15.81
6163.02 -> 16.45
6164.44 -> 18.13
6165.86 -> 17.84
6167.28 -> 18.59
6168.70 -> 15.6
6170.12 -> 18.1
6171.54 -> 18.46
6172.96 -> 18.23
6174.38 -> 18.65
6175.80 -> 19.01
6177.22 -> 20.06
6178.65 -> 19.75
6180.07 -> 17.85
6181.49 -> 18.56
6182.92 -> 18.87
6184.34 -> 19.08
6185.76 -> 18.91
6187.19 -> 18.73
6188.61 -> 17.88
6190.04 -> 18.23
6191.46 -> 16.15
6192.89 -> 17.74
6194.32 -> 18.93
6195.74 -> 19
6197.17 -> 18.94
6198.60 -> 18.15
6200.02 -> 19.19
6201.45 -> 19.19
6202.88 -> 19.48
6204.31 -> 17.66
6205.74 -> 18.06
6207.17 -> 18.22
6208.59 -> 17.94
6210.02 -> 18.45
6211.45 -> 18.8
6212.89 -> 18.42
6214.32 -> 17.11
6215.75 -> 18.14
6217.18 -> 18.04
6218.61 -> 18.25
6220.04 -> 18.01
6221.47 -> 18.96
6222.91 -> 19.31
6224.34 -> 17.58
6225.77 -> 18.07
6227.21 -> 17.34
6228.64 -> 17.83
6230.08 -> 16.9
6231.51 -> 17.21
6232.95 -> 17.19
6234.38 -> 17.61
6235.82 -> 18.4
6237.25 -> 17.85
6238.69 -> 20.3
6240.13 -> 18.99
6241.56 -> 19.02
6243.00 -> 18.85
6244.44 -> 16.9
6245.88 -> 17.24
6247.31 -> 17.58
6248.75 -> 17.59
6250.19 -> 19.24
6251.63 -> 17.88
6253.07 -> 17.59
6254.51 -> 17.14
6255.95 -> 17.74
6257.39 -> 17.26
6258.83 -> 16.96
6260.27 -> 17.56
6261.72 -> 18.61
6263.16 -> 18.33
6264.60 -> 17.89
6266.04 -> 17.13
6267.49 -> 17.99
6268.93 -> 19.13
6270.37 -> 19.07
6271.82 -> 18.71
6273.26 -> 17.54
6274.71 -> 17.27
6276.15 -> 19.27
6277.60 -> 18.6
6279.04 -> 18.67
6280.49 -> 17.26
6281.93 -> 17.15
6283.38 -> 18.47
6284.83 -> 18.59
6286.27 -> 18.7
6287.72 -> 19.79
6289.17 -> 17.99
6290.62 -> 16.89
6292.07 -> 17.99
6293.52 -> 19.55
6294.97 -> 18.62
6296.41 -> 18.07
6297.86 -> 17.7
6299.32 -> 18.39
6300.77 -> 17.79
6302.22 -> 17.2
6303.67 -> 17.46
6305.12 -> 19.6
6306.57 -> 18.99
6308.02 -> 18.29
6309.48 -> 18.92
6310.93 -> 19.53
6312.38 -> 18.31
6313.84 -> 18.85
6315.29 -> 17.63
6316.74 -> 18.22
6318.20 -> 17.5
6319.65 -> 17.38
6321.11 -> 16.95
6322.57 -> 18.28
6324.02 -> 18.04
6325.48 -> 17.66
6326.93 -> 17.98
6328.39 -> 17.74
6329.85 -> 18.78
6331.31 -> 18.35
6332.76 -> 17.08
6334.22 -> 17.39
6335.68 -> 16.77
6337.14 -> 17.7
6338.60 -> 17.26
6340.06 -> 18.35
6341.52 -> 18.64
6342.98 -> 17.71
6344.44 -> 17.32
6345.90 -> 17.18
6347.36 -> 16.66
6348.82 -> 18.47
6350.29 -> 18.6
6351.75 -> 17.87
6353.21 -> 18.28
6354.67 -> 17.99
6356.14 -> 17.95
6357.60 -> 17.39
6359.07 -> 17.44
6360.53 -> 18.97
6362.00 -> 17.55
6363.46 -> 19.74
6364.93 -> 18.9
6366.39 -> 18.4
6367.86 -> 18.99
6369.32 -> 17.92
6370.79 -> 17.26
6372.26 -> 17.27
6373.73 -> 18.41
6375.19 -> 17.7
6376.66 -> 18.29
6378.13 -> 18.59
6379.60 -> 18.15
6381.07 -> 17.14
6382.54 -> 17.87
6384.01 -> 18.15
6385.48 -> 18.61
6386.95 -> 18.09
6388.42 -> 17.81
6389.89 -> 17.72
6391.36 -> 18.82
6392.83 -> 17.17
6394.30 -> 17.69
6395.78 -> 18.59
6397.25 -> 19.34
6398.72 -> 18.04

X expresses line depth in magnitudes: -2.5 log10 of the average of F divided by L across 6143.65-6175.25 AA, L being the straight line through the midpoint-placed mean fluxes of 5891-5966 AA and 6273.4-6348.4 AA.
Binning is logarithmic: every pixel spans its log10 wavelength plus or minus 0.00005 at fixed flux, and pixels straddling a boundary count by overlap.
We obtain 0.05 mag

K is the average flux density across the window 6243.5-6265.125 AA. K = 17.7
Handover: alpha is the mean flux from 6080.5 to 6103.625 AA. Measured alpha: 18.5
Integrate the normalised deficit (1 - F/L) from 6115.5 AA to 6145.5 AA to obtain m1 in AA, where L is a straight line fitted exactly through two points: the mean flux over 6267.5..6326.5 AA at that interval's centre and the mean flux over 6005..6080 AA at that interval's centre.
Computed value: 0.7 AA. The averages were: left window 19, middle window 18.3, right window 18.2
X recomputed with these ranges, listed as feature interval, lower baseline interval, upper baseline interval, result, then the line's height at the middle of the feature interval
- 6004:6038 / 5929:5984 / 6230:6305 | 0.020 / 19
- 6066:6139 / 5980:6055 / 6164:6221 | 0.005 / 18.7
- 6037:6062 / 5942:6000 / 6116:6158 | -0.044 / 18.7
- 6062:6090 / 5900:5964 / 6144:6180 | -0.020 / 18.4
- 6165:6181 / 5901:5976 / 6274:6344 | 0.010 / 18.6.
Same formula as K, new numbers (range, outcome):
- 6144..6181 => 17.9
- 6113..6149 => 18.2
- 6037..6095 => 19.1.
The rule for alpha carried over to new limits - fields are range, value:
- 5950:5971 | 19.2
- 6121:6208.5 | 18.2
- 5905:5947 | 19.5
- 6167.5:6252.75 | 18.3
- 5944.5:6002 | 19.3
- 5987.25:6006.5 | 19.3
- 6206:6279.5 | 18.1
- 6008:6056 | 19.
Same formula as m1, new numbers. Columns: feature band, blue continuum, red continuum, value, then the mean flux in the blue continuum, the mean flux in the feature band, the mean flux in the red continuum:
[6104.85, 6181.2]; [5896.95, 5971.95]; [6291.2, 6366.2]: 1.7 AA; 19.3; 18.2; 18.1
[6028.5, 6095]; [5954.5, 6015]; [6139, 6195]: -1.3 AA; 19.1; 19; 18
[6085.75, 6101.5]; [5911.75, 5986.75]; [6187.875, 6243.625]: 0.0 AA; 19.3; 18.8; 18.2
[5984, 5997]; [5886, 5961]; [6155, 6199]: -0.6 AA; 18.9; 19.6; 18.2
